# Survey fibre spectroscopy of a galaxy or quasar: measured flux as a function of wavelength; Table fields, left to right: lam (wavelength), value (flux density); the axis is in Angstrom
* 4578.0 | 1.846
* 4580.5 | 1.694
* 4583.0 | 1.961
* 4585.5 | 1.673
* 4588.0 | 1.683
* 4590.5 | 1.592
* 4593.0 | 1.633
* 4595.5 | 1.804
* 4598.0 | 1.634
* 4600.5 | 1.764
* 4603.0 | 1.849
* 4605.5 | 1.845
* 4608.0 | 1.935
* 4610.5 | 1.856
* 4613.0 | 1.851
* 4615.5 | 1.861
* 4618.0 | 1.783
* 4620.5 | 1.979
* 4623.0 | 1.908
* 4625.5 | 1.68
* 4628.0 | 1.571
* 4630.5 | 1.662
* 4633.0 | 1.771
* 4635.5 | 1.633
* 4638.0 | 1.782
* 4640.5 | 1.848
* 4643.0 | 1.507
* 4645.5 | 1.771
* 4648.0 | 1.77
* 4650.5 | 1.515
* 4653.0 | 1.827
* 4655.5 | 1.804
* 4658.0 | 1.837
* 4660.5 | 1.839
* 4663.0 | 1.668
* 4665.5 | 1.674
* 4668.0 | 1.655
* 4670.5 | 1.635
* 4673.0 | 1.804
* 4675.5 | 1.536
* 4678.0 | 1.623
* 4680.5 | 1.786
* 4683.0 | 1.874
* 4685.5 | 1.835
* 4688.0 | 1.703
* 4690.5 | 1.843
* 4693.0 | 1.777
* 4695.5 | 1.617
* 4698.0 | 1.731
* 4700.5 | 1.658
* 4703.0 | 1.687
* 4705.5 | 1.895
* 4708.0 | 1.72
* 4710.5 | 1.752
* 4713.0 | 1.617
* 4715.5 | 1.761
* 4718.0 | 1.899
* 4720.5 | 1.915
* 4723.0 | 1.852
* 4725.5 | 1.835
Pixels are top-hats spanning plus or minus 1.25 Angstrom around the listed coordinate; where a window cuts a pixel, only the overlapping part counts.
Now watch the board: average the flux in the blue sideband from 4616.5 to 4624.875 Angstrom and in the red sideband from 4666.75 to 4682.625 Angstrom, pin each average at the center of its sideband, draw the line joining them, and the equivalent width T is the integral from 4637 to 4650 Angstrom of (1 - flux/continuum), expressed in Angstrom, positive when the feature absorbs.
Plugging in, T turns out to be 0.5 Angstrom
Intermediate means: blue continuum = 1.87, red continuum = 1.68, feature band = 1.72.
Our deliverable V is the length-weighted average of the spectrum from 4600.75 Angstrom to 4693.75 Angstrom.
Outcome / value 1.76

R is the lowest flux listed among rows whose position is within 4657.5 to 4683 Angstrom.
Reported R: 1.536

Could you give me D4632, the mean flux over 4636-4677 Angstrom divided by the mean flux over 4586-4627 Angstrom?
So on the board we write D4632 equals 1.0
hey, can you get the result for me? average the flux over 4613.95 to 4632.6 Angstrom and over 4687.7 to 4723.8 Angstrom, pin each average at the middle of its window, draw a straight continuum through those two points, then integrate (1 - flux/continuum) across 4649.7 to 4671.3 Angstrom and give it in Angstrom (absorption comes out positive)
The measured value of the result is 0.6 Angstrom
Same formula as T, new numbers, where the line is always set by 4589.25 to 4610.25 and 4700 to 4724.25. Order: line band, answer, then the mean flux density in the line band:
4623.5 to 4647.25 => 0.9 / 1.7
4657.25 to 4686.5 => 0.7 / 1.73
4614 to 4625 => -0.6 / 1.87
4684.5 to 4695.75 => 0.1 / 1.77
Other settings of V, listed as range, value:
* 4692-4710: 1.73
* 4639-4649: 1.72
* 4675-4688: 1.74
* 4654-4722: 1.75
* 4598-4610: 1.83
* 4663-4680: 1.66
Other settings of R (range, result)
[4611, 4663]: 1.507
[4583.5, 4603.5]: 1.592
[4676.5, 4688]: 1.623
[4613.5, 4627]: 1.68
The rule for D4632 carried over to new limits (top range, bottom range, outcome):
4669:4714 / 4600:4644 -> 0.97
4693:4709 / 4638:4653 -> 1.01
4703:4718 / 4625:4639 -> 1.04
